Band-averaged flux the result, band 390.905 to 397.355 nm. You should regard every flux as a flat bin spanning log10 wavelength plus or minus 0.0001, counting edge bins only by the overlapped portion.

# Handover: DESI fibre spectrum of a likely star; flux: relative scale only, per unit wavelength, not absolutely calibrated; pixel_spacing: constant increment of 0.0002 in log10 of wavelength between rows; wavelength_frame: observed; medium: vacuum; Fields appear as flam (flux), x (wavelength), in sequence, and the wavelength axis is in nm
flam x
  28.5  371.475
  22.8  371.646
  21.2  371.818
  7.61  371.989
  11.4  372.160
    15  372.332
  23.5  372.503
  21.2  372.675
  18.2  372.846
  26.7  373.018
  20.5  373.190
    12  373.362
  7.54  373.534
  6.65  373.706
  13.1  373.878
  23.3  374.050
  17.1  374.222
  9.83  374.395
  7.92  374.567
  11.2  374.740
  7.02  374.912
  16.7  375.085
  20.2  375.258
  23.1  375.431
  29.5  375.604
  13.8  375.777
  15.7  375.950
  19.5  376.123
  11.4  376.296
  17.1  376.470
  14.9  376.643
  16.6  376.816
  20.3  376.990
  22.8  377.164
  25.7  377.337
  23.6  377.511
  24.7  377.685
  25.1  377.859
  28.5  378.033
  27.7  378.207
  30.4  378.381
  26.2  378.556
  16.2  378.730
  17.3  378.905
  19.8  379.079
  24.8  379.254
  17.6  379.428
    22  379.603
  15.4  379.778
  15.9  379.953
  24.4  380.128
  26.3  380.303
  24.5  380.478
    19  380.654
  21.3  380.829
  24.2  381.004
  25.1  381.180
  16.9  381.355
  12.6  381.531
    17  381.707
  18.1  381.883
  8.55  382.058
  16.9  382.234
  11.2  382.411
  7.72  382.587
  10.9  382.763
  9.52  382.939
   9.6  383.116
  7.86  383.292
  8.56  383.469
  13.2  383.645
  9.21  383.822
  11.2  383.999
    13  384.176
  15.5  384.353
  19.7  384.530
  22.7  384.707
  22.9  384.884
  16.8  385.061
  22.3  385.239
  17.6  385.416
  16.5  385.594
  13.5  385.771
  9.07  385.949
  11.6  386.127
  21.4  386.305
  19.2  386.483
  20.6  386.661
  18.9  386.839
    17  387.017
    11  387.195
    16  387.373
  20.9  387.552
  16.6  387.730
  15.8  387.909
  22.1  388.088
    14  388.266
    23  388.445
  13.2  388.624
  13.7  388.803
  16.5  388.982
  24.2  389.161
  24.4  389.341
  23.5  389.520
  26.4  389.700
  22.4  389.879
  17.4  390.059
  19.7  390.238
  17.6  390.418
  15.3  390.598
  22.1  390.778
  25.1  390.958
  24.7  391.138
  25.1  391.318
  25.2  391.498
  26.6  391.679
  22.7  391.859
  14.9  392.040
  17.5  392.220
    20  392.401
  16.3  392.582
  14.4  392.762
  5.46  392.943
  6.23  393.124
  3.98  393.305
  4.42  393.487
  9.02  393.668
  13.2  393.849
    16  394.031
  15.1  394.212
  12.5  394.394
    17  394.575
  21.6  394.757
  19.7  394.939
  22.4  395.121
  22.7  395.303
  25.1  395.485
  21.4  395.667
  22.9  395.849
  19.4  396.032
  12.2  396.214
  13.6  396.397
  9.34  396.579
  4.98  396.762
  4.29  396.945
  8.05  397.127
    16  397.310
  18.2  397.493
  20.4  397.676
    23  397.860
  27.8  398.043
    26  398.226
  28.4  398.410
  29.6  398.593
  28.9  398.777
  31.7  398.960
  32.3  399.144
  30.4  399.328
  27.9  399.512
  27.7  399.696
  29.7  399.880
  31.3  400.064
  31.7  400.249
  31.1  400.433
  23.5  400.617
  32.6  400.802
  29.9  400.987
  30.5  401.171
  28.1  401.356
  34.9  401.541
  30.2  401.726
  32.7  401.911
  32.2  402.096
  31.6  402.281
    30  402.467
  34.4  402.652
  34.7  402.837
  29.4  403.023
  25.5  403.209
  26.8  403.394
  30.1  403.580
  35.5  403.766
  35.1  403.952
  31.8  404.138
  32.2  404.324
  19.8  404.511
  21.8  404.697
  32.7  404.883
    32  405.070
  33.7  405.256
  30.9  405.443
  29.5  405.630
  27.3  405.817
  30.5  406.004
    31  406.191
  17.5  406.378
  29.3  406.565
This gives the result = 16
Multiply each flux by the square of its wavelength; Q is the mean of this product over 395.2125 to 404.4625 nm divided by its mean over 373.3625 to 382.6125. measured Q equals 1.58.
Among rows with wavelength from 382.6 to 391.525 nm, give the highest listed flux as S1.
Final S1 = 26.4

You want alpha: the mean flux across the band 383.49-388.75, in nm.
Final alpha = 16.6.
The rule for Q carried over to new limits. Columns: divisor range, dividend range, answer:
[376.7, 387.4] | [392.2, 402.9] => 1.33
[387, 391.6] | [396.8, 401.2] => 1.36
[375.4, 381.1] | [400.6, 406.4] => 1.61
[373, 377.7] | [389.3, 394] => 1.14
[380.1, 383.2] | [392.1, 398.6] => 1.04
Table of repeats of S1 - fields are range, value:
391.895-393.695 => 20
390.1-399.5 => 32.3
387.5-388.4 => 22.1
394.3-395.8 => 25.1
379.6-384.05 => 26.3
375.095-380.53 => 30.4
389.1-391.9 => 26.6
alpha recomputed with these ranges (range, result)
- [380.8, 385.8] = 15.1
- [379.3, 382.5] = 18.8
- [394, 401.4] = 22.6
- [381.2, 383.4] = 12.6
